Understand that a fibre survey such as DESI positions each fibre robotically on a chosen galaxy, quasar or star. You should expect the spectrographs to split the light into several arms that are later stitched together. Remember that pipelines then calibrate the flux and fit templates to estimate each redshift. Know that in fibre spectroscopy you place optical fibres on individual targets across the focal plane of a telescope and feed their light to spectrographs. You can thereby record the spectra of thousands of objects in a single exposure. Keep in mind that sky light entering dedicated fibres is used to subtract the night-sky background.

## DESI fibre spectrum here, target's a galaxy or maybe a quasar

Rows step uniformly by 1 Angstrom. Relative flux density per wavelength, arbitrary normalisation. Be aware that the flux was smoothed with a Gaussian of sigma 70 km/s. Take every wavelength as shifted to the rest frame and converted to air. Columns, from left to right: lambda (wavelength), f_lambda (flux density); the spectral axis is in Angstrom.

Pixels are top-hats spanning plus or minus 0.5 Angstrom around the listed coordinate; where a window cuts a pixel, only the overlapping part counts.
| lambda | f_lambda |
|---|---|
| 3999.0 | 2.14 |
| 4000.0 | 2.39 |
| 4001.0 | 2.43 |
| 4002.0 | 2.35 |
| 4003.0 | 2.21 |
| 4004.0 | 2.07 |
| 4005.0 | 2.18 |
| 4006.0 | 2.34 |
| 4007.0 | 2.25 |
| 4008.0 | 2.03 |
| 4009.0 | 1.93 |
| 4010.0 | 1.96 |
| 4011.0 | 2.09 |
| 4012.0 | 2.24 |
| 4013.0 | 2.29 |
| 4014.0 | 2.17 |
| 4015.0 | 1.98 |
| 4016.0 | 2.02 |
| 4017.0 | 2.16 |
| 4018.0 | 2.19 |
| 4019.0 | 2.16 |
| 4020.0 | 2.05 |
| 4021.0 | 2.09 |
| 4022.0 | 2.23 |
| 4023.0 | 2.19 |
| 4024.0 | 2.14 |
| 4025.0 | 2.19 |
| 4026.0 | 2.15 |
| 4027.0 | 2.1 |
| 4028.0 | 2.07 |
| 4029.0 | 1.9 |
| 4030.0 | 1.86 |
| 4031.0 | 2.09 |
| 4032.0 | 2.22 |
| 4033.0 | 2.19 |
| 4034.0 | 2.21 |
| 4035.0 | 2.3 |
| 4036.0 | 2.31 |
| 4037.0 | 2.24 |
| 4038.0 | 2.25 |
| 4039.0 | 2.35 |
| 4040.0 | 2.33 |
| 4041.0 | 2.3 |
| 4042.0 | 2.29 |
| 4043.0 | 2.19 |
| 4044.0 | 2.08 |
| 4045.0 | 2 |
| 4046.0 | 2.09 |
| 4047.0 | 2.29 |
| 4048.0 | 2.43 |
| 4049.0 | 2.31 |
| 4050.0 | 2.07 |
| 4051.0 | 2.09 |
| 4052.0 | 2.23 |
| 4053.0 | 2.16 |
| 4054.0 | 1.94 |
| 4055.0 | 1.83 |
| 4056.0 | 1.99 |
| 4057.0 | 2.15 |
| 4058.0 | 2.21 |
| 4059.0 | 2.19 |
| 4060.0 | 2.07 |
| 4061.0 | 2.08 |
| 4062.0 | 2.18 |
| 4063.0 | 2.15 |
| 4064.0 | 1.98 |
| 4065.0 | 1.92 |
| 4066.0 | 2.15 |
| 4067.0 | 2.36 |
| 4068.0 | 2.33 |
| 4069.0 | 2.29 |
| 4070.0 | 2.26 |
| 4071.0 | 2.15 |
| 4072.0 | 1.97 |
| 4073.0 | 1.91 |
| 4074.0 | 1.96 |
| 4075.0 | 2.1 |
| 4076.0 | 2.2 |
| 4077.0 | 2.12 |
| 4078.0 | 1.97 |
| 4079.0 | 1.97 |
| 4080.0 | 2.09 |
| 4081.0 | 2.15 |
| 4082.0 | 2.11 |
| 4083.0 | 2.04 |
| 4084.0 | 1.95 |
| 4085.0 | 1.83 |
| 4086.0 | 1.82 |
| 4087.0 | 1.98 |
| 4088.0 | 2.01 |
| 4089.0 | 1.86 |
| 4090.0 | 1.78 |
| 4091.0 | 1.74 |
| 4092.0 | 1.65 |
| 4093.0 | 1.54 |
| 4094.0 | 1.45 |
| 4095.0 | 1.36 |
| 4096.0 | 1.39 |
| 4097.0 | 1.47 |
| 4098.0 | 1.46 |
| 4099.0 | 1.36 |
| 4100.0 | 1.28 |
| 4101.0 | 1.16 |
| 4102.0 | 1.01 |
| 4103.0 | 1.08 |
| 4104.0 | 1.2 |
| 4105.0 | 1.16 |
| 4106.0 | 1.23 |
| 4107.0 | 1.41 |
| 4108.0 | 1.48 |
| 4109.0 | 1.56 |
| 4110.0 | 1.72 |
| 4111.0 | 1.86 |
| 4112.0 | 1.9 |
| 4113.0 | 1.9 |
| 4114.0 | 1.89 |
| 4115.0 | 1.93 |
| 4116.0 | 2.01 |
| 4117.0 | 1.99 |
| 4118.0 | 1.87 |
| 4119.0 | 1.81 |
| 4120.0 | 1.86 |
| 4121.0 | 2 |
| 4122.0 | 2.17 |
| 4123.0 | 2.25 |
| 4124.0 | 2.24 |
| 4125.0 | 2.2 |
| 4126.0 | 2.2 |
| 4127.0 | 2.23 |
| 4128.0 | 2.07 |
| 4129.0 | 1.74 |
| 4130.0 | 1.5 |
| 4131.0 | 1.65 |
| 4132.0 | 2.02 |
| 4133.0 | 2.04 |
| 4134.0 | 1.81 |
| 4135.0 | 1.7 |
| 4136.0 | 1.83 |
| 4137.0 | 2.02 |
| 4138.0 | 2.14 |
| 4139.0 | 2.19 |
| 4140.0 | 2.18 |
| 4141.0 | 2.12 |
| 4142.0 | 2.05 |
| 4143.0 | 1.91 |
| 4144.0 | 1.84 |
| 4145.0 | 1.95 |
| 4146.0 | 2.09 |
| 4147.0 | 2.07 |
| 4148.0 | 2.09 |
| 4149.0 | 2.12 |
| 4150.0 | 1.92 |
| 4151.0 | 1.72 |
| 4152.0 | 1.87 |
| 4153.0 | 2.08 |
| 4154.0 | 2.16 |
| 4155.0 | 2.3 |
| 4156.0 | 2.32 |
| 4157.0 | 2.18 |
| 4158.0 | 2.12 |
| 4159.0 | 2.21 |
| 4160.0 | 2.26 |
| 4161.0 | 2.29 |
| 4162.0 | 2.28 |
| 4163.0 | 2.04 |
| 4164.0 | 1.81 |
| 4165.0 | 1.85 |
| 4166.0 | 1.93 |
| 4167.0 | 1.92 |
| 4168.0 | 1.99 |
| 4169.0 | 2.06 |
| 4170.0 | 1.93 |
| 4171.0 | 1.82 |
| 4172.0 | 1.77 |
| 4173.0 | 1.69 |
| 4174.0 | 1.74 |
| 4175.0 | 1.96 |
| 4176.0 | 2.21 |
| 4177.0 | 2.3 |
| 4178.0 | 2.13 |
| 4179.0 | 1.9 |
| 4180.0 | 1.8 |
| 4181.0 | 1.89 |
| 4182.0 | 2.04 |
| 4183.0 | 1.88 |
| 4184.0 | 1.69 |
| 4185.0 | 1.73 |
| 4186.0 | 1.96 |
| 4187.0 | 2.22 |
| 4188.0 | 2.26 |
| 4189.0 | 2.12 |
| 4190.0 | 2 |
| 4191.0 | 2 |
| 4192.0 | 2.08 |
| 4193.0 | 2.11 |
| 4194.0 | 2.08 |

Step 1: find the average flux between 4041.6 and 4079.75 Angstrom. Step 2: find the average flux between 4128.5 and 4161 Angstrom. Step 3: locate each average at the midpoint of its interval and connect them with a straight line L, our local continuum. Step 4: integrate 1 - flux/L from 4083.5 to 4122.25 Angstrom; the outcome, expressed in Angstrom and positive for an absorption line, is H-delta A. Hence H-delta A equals 8.0 Angstrom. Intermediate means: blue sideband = 2.12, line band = 1.64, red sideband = 2.01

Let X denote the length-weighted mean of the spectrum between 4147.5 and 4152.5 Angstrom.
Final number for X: 1.94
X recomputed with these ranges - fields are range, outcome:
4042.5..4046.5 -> 2.09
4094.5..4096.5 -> 1.38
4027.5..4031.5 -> 1.98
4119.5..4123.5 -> 2.07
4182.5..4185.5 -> 1.77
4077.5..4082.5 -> 2.06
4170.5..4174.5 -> 1.75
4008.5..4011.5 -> 1.99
